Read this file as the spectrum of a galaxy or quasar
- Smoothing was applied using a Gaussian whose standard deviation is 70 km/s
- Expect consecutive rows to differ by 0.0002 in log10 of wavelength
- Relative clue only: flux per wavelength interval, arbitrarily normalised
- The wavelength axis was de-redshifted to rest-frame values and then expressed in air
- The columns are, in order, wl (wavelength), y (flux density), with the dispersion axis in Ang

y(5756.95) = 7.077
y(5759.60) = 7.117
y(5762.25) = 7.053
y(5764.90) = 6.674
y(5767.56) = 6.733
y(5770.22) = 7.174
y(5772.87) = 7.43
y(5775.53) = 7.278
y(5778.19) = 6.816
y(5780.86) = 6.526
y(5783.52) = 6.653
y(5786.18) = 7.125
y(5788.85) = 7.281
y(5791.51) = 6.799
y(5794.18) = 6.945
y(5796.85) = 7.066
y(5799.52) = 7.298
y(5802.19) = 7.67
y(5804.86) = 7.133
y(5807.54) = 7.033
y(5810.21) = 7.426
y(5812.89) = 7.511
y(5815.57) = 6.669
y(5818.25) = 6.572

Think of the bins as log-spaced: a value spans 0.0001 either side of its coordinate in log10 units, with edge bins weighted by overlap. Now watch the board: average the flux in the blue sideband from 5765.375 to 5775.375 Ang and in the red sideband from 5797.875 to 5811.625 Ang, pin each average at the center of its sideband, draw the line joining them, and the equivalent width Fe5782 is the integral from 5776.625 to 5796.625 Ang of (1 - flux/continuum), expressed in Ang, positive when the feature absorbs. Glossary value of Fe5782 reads 0.8 Ang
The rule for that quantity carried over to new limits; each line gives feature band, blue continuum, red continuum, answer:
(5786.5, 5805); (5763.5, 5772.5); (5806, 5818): -0.4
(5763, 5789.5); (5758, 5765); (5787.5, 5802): 0.4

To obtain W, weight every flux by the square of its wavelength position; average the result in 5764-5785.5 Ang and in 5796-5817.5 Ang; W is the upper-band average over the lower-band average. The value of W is 1.1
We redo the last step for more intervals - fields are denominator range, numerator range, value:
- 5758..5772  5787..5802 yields 1.03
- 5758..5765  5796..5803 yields 1.06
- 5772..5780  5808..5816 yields 1.03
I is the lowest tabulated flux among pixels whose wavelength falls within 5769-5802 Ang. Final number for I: 6.526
